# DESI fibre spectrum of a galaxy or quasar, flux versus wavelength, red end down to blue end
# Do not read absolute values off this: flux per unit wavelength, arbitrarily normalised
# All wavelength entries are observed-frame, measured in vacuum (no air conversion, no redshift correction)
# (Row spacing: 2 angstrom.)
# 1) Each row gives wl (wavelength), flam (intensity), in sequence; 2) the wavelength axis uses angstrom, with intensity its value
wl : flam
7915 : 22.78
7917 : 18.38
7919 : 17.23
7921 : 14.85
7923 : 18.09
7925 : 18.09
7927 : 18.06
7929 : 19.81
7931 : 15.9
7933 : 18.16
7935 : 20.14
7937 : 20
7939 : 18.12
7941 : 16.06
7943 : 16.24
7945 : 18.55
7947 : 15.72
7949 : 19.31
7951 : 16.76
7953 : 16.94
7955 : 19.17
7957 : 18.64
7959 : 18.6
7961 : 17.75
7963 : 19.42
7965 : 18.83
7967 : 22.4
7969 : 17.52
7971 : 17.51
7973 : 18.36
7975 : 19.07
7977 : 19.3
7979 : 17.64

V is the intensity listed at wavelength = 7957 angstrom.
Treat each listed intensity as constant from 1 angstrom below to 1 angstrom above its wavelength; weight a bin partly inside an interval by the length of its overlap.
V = 18.64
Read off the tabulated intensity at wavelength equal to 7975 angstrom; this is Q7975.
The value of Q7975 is 19.07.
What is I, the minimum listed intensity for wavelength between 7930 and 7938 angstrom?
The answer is 15.9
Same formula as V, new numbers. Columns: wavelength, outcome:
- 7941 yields 16.06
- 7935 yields 20.14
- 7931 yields 15.9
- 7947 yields 15.72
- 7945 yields 18.55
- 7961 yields 17.75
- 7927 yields 18.06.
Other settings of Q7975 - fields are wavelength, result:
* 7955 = 19.17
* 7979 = 17.64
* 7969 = 17.52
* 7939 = 18.12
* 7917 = 18.38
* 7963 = 19.42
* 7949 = 19.31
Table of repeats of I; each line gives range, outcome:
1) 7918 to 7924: 14.85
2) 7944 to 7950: 15.72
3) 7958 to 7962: 17.75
